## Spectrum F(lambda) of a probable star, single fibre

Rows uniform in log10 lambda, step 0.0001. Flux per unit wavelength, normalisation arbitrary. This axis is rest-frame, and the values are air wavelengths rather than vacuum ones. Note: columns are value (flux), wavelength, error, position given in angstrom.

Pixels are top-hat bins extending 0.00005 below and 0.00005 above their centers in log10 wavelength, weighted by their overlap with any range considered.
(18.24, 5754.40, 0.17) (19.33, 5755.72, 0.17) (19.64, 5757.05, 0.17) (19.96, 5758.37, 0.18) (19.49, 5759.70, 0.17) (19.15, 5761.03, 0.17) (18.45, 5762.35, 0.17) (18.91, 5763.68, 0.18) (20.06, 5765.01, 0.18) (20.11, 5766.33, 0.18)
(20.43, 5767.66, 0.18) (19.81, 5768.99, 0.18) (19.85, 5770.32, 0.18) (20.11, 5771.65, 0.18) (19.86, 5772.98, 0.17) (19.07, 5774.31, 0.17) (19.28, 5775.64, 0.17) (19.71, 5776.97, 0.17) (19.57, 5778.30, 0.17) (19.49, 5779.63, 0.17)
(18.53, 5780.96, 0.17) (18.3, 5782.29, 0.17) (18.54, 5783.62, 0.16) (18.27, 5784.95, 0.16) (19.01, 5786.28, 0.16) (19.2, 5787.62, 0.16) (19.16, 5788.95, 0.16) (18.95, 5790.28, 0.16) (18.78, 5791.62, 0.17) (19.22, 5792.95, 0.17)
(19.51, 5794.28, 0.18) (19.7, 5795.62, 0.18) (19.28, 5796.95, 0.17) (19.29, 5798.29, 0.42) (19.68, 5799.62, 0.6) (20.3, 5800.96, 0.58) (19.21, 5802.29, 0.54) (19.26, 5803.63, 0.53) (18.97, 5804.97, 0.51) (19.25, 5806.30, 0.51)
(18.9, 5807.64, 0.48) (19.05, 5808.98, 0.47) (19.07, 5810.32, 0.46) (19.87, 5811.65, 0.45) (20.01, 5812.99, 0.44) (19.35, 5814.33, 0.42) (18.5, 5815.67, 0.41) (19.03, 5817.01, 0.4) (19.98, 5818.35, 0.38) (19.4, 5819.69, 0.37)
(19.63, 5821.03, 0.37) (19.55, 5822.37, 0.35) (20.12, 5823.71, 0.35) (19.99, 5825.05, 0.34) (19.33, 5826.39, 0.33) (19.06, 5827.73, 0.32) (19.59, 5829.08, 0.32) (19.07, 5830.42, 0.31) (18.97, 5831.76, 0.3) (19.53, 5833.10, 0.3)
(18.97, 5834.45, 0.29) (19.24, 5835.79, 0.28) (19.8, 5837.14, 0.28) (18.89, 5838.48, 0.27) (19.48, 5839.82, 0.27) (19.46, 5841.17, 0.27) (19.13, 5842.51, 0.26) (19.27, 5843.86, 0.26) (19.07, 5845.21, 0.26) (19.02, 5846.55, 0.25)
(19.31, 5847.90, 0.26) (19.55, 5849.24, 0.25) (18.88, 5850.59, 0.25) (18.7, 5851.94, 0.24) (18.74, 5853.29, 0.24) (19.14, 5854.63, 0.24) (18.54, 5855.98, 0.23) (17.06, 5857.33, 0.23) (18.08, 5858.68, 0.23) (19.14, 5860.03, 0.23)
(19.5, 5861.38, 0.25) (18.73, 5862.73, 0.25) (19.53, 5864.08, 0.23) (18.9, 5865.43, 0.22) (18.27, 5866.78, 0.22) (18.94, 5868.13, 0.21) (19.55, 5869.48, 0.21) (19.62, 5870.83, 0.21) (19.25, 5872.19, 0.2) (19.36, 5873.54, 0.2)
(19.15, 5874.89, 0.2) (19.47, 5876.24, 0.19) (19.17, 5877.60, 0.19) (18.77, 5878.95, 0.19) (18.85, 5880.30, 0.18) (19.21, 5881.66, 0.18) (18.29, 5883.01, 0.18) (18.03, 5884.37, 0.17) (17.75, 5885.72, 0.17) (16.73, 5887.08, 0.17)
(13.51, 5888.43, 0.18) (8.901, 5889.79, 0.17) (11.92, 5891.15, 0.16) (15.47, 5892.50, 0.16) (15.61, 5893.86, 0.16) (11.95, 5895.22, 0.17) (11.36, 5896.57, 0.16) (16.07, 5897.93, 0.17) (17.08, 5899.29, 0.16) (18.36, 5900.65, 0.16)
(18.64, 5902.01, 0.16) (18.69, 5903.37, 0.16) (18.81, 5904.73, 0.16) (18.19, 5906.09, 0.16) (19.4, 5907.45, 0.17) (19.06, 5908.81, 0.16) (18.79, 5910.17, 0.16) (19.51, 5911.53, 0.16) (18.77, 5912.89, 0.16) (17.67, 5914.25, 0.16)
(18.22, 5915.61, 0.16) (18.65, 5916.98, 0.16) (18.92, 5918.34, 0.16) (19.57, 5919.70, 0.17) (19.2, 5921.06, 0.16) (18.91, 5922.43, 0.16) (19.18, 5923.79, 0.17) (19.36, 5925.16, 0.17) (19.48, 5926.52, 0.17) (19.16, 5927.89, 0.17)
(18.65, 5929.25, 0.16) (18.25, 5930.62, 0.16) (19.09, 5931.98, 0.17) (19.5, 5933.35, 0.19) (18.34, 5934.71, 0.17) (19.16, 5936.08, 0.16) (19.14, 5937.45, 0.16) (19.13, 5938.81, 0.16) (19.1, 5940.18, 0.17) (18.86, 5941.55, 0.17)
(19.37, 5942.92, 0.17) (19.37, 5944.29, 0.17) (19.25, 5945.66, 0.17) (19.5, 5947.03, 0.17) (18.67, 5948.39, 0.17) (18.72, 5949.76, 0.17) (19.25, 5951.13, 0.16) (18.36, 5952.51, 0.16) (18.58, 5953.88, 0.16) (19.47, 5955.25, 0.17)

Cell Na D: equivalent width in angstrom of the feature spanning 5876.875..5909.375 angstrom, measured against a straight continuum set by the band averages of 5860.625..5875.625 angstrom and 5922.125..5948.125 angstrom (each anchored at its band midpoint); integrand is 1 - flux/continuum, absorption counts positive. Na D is 4.2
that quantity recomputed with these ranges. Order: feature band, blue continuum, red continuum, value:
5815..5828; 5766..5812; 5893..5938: -0.3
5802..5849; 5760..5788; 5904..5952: -0.3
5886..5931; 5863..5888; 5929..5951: 3.7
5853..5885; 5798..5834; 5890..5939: -0.5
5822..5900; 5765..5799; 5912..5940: 3.9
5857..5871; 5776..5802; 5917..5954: 0.2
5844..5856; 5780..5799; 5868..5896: -0.9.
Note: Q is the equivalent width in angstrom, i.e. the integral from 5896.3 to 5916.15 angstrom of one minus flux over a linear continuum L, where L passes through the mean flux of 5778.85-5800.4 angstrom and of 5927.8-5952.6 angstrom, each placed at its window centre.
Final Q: 1.0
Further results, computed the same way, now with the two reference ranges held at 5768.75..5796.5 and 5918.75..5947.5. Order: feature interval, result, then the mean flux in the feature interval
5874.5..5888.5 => 0.7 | 18.3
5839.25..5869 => 0.4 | 18.9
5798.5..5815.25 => -0.2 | 19.4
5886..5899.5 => 3.7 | 13.9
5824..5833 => -0.1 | 19.4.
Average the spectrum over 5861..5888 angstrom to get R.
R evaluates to 18.8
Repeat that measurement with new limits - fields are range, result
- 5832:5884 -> 19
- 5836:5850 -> 19.3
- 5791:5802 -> 19.5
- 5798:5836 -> 19.4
